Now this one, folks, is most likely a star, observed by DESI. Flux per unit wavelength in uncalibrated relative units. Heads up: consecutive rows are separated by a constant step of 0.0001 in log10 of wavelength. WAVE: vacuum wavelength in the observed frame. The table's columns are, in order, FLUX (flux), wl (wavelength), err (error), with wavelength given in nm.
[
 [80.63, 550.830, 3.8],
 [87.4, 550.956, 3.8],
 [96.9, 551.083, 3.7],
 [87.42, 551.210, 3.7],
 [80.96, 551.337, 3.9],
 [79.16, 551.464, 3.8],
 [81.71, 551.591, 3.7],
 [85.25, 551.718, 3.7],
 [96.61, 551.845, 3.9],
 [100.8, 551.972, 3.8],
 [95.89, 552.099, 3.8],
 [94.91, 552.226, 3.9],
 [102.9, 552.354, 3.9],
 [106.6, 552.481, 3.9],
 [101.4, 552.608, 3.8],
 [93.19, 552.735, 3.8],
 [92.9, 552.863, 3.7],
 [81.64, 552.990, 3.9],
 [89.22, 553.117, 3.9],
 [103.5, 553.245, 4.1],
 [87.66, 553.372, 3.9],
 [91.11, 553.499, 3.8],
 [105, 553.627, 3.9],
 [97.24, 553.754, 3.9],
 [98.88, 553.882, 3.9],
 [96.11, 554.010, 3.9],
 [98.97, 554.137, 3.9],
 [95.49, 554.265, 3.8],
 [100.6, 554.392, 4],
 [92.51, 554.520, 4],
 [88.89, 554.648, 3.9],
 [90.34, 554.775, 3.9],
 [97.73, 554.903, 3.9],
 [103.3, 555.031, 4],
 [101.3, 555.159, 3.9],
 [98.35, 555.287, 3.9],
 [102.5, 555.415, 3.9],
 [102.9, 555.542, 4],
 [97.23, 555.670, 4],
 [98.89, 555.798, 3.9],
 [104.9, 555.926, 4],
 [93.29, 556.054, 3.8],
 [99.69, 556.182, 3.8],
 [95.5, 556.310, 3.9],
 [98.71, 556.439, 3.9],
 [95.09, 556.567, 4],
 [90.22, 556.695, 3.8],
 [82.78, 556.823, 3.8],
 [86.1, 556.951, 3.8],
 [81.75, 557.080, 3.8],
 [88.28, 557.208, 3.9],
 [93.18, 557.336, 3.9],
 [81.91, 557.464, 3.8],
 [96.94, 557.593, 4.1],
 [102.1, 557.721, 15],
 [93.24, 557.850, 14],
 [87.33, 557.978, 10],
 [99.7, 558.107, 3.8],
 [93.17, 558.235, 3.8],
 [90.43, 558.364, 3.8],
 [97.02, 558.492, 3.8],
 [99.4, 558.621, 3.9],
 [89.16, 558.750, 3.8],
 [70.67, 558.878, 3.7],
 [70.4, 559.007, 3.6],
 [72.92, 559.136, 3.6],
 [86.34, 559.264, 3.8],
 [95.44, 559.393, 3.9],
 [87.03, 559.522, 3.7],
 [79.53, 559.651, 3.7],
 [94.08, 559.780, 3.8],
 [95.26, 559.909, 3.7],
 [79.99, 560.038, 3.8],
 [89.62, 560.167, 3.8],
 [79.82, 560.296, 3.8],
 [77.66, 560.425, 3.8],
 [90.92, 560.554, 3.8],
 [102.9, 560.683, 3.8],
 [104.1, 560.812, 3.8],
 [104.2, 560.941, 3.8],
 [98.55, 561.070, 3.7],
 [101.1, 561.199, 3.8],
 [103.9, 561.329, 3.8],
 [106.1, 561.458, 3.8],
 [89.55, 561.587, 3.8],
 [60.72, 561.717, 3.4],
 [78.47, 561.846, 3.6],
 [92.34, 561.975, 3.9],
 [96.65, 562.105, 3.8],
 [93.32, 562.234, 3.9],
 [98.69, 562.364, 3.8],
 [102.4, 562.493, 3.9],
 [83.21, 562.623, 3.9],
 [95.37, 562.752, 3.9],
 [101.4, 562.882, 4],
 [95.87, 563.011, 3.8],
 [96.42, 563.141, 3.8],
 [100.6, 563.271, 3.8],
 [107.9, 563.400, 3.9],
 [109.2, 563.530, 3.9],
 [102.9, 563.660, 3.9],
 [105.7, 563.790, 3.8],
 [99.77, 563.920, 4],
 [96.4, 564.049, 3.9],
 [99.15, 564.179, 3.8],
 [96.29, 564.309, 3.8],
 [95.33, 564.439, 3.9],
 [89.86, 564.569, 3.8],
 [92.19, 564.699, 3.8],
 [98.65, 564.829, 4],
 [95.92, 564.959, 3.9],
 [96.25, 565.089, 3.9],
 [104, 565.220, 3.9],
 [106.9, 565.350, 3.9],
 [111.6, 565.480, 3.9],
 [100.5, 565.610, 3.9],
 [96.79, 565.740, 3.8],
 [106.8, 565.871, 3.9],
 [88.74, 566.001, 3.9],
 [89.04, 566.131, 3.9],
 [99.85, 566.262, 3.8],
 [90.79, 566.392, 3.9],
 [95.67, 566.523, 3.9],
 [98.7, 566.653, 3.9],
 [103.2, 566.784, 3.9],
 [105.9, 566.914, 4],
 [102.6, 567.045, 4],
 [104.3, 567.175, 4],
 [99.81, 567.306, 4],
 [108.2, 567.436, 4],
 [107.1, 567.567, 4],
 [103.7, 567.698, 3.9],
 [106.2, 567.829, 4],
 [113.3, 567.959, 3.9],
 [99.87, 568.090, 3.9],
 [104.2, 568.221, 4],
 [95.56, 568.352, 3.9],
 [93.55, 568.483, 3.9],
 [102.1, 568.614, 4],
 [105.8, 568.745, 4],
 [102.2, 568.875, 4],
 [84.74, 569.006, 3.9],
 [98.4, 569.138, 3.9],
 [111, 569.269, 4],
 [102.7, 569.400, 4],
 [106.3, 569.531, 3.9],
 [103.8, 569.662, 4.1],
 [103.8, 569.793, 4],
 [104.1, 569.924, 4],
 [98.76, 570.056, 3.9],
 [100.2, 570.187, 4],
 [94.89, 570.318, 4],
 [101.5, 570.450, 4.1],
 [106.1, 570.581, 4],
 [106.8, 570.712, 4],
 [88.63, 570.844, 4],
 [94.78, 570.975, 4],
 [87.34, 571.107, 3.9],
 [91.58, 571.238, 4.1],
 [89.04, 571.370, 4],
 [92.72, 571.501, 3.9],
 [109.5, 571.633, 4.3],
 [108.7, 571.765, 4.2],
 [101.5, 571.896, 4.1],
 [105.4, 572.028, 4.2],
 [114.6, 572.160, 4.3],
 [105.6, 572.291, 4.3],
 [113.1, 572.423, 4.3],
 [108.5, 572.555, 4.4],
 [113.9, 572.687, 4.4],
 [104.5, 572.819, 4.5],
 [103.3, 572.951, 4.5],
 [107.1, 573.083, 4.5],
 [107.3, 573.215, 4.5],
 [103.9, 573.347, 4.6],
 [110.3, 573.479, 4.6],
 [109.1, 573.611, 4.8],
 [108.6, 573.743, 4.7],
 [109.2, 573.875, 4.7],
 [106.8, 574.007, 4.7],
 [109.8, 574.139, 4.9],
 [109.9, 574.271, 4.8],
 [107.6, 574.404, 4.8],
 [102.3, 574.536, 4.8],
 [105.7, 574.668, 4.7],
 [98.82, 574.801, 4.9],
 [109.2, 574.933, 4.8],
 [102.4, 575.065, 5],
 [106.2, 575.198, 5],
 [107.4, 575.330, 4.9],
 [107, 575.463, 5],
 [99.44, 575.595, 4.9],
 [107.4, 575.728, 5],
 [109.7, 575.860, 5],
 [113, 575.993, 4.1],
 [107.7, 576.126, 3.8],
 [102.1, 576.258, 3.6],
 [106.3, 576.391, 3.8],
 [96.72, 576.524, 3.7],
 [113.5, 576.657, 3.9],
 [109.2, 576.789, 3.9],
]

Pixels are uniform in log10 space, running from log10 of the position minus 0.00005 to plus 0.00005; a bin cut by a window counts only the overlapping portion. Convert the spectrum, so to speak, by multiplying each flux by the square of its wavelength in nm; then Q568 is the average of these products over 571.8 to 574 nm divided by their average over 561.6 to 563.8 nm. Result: 1.2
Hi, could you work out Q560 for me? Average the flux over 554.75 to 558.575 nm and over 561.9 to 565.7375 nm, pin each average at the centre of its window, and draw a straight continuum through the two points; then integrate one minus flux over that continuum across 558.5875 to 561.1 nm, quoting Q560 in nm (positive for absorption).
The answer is 0.22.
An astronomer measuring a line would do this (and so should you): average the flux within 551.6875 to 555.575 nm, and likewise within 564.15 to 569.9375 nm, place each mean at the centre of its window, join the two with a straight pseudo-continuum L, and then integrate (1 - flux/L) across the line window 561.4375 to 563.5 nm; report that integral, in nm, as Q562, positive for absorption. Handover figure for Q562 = 0.11 nm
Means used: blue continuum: 96.6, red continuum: 101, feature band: 93.7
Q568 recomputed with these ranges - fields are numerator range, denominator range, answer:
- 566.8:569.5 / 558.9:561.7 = 1.17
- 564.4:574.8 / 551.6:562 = 1.15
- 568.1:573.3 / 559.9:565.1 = 1.10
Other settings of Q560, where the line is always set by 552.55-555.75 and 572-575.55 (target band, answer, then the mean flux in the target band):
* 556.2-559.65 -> 0.32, 89.4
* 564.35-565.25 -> 0.06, 95.7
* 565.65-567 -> 0.07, 97.6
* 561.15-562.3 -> 0.11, 91.2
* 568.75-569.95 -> 0.03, 102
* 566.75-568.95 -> 0.01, 103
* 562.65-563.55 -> 0.01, 99.9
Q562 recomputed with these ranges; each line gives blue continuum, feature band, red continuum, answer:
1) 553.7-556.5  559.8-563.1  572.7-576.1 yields 0.257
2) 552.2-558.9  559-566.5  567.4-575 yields 0.311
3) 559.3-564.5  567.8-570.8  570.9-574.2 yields -0.008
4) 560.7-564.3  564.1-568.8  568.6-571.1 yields -0.056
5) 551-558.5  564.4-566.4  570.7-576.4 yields 0.047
